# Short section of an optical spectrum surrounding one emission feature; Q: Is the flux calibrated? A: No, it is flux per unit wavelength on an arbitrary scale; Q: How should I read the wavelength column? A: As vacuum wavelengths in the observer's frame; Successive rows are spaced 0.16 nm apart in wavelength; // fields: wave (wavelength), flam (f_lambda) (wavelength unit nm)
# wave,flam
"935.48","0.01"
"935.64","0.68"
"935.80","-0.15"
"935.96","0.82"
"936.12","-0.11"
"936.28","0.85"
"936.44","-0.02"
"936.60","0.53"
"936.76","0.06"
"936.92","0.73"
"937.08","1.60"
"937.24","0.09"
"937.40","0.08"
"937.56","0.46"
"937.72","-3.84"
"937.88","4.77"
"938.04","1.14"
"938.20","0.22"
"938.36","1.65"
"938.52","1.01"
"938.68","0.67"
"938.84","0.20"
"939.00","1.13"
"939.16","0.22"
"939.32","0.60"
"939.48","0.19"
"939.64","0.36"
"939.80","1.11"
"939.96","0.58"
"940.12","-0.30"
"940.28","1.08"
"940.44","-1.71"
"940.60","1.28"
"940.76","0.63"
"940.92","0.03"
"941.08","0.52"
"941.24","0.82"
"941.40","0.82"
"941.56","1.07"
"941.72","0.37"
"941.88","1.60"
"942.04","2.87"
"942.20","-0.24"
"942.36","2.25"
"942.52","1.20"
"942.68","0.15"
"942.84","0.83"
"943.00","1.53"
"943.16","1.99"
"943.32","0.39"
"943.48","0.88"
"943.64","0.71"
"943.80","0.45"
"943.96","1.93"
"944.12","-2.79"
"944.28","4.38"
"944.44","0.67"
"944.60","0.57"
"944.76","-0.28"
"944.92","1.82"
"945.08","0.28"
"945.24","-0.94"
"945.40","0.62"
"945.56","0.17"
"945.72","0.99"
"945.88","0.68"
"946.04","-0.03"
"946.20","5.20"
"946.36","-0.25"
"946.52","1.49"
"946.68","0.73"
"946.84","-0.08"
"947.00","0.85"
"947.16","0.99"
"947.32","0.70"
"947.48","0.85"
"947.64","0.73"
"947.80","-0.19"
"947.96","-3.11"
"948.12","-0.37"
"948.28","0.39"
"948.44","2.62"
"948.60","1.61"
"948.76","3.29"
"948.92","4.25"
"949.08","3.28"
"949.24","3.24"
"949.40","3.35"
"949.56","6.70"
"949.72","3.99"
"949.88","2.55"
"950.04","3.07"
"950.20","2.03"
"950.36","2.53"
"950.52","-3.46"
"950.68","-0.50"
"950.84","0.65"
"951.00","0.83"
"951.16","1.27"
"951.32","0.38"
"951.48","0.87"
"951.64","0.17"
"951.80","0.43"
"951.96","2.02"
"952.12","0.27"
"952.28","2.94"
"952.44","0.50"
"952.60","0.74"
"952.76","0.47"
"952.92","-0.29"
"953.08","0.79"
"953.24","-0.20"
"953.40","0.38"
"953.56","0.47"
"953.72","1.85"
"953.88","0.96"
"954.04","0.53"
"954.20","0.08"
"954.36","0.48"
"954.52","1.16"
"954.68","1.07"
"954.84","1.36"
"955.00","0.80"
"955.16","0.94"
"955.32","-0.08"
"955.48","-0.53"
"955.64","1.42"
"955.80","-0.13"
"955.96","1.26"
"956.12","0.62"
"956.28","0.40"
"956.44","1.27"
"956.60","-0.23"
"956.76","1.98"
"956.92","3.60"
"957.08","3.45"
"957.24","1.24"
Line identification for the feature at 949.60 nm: [O II] 3727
